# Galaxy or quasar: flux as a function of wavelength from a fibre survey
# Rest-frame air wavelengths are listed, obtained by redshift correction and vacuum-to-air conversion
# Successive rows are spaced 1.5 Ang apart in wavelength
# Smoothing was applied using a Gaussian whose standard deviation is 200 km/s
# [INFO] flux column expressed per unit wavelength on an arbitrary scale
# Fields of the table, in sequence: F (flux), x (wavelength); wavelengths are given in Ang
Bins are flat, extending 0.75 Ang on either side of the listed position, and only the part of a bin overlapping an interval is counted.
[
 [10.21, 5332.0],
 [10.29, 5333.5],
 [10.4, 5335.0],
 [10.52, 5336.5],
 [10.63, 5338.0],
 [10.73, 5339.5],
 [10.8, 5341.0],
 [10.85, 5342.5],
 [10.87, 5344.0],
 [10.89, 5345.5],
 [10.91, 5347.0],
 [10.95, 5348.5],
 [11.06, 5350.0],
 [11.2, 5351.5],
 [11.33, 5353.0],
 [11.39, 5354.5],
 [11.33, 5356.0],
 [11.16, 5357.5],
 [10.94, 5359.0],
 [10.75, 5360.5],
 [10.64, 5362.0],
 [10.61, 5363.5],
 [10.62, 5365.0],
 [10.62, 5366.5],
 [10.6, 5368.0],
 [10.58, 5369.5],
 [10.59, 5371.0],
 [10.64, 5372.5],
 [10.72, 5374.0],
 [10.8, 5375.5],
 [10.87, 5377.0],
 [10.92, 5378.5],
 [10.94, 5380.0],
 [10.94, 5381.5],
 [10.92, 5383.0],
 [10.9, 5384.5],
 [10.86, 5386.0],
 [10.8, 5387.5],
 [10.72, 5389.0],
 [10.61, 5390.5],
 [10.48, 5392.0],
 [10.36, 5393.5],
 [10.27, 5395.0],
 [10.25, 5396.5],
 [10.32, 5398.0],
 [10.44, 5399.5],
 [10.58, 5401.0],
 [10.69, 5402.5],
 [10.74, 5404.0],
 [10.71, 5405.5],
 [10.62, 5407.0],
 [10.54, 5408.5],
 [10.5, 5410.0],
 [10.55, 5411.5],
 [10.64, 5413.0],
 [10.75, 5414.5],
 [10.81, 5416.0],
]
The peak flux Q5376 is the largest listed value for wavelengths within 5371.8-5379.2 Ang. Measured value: 10.92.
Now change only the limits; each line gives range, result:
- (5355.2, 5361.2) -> 11.33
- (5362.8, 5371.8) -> 10.62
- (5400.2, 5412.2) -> 10.74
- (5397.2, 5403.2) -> 10.69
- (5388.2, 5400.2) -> 10.72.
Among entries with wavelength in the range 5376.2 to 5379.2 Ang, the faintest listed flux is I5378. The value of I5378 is 10.87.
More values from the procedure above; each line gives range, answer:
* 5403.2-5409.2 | 10.54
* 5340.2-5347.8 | 10.8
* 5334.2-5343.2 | 10.4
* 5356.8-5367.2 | 10.61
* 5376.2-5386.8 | 10.86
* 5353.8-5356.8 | 11.33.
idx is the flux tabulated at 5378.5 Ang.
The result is 10.92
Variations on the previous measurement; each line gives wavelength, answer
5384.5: 10.9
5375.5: 10.8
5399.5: 10.44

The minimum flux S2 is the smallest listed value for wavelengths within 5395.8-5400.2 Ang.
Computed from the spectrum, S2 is 10.25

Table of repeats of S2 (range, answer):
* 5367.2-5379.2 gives 10.58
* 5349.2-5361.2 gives 10.75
